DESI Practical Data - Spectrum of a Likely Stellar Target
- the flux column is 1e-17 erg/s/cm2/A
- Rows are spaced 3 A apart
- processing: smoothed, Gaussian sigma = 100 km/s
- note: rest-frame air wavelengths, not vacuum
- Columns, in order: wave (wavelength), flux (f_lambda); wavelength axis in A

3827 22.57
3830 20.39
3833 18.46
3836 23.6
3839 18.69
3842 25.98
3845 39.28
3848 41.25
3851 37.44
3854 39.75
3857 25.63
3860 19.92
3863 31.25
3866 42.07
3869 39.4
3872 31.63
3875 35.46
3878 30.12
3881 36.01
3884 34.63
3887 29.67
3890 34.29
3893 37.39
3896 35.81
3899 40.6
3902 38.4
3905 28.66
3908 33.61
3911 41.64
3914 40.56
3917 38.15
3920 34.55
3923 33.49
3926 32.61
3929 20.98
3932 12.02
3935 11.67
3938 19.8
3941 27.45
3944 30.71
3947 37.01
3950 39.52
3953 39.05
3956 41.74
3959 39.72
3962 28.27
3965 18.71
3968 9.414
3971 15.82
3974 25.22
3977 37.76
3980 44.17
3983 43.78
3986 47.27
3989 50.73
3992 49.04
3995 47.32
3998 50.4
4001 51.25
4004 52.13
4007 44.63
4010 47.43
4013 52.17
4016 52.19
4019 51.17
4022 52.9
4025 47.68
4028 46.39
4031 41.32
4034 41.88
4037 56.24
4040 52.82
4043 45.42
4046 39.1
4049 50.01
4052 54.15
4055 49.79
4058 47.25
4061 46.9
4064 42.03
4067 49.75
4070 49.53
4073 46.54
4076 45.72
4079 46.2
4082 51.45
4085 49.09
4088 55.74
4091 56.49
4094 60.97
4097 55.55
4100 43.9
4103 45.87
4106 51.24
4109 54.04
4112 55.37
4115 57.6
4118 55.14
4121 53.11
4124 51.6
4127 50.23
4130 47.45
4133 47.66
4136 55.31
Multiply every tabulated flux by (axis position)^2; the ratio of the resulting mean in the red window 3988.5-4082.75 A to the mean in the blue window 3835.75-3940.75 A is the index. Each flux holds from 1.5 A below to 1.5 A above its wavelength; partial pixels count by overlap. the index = 1.64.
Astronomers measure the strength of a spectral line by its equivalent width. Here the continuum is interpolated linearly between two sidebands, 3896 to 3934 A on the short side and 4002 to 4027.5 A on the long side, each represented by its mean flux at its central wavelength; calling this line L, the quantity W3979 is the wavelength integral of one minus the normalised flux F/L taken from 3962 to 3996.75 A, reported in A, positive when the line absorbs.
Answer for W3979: 7.2 A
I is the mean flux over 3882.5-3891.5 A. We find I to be 32.9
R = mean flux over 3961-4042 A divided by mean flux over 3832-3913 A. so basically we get 1.30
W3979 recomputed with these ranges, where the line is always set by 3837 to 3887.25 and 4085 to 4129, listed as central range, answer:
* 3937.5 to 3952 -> 2.84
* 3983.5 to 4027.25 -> -4.75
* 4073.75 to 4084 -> 0.61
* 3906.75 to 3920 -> -0.38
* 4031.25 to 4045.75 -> -0.03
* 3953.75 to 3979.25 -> 8.29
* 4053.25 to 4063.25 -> 0.28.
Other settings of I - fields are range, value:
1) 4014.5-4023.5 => 52.1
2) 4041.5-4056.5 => 47.7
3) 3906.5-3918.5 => 38.5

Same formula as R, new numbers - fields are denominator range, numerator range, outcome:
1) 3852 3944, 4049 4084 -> 1.51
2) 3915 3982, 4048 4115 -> 1.73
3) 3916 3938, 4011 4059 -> 1.91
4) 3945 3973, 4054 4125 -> 1.70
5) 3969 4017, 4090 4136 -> 1.19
